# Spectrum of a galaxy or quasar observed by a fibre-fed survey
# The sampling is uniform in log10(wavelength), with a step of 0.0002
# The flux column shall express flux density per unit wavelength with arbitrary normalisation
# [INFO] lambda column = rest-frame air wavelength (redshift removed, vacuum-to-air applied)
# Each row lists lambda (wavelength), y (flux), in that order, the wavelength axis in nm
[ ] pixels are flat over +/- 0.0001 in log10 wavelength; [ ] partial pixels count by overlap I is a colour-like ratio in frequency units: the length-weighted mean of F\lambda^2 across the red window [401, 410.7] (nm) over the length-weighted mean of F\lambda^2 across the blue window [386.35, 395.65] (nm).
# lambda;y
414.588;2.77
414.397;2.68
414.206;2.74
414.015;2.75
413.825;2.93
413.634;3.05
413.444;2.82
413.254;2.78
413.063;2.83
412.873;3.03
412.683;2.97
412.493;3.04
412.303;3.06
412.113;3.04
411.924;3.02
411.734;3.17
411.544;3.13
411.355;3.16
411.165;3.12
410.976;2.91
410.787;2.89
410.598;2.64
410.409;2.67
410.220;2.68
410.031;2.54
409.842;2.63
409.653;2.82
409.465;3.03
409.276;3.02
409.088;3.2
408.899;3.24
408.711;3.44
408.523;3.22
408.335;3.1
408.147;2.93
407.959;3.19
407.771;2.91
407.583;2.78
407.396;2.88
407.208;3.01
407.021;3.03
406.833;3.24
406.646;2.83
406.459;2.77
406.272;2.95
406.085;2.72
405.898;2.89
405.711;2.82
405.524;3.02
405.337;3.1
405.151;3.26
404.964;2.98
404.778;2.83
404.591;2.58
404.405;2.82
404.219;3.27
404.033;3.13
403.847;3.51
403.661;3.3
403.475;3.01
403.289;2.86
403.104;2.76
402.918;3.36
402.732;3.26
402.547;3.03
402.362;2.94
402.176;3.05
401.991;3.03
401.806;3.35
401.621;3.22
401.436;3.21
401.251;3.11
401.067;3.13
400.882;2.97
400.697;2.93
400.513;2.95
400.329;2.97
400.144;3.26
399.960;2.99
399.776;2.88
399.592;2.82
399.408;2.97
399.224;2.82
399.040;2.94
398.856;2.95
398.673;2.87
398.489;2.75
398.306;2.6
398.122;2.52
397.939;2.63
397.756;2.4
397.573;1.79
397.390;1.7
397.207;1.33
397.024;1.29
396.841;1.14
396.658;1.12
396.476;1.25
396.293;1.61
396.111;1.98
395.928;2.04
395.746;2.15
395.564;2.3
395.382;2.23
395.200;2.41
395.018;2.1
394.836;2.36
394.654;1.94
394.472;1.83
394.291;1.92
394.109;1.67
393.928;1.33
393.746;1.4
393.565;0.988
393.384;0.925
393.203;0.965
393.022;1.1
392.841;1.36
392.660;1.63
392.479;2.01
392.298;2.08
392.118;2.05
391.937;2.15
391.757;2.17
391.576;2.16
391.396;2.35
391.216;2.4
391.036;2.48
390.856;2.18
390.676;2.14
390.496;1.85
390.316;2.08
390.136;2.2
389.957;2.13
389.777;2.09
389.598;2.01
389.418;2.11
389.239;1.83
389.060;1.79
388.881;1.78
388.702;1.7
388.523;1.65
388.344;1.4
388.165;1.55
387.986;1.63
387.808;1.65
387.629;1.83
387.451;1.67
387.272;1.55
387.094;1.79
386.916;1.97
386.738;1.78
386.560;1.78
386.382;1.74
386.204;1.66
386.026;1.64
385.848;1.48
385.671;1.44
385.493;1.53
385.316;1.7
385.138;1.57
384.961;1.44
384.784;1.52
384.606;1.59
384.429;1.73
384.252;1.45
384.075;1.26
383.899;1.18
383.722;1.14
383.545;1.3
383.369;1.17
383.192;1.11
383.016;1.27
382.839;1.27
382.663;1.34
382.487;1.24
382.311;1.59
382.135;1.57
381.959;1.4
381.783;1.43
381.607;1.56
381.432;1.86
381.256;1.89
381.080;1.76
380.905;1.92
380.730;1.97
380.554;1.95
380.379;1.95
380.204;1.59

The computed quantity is 1.75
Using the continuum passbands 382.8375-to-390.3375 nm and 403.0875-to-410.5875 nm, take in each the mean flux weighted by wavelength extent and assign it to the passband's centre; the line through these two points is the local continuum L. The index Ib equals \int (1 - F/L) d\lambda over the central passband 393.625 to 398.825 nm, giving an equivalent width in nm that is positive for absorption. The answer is 0.726 nm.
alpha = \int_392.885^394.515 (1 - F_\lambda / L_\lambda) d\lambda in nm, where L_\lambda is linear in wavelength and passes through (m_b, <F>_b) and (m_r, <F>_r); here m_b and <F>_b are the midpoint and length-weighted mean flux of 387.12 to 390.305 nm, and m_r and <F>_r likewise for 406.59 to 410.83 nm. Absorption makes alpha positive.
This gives 0.59 nm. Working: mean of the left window 1.81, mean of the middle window 1.33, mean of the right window 2.95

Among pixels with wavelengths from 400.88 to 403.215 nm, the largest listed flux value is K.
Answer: 3.36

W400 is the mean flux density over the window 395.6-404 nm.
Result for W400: 2.64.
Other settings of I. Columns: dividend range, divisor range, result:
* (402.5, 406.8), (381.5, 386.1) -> 2.35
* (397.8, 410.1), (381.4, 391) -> 1.99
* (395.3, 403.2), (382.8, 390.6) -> 1.67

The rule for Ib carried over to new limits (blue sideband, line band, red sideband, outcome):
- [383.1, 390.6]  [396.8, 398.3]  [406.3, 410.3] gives 0.26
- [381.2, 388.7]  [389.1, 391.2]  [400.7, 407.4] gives -0.17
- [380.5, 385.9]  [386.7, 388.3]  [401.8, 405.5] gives 0.11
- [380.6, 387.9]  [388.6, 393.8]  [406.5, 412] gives 0.19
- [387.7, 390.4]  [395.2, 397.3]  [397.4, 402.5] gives 0.67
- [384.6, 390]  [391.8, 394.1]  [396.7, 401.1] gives 0.64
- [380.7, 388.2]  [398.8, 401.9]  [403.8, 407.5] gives -0.48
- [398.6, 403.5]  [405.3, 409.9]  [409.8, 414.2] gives -0.06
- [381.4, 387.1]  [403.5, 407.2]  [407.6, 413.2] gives -0.43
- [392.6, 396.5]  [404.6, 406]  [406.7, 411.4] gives -0.17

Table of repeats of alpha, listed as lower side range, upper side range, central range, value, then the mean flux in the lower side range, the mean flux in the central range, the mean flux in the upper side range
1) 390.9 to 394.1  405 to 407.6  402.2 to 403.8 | -0.247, 1.74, 3.08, 2.96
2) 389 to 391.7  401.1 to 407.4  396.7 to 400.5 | 0.292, 2.12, 2.47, 3.04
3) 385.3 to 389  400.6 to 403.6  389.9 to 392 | -0.176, 1.66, 2.19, 3.08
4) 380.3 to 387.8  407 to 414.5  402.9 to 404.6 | -0.316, 1.57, 3.07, 2.95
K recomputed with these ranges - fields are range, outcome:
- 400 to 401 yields 3.26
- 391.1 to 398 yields 2.63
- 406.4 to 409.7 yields 3.44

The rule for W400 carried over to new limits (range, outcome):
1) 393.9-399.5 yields 2.1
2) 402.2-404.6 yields 3.08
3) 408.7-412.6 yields 2.96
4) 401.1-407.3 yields 3.04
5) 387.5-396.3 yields 1.87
